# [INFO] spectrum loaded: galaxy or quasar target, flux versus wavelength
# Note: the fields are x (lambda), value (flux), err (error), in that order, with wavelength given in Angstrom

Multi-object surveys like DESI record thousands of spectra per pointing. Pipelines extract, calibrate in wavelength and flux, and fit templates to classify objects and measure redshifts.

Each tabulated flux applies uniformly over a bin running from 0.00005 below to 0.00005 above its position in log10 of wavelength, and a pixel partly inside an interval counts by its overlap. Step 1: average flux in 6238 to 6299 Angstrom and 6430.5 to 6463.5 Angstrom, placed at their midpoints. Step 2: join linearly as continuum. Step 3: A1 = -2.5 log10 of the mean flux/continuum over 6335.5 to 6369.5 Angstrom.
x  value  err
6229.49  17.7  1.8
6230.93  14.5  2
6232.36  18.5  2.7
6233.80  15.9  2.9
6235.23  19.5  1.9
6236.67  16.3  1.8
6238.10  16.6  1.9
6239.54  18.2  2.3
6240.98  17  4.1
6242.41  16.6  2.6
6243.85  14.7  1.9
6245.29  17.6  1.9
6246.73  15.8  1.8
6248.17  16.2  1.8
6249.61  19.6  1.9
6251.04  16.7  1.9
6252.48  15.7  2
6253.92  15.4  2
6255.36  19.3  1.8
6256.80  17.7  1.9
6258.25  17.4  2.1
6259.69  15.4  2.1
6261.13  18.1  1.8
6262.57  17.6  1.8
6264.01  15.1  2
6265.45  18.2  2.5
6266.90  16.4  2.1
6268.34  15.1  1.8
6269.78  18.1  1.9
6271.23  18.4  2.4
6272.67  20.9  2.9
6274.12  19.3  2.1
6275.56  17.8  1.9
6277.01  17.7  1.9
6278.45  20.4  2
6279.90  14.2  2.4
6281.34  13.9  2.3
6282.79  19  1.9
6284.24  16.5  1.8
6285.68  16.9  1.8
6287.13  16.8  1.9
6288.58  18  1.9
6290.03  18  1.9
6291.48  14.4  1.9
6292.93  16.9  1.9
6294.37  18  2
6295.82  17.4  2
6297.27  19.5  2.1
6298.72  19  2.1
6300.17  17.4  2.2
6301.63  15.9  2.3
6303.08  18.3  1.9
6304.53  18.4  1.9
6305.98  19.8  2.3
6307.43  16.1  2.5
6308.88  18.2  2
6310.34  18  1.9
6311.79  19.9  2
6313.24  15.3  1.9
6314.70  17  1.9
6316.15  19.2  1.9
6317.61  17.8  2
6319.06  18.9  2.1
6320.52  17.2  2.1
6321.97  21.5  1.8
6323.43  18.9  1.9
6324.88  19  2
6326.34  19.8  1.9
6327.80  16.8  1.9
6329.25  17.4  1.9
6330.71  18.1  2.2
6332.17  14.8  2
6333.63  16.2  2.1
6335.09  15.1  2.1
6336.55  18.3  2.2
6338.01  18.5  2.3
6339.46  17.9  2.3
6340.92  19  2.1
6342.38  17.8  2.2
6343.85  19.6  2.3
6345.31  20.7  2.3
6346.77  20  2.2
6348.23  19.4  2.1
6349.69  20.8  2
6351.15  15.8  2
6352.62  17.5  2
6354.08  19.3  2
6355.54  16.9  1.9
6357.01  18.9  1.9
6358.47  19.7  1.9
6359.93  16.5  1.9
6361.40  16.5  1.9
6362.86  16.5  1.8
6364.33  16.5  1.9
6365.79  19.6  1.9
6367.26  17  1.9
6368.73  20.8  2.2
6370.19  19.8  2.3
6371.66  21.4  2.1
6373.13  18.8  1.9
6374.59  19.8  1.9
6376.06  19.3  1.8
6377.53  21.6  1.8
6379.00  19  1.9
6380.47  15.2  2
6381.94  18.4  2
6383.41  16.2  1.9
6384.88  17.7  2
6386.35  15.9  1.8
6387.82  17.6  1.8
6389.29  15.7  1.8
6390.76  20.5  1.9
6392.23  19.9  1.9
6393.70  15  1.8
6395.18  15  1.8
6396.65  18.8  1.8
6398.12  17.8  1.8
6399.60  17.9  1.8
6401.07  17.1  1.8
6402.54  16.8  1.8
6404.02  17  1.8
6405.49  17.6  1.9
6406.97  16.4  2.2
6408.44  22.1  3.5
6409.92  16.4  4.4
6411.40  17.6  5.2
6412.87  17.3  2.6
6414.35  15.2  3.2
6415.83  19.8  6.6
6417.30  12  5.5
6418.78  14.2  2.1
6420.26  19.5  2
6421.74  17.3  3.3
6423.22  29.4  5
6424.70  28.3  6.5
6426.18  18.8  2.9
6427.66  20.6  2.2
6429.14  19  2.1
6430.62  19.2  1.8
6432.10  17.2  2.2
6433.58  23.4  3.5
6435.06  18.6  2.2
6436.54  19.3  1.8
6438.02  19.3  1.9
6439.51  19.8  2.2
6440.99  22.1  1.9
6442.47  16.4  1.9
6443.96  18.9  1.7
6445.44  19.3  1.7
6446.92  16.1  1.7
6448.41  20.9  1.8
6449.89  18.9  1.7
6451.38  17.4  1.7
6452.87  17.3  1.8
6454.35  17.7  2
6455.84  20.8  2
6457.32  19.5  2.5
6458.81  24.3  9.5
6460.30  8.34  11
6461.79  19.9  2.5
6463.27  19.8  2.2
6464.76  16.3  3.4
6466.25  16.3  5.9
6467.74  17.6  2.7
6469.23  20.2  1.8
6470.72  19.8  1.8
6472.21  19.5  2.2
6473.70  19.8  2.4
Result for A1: -0.02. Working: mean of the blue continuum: 17.2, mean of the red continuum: 18.9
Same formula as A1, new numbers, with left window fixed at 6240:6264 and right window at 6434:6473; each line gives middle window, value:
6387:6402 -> 0.04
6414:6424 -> 0.00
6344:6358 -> -0.07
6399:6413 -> 0.04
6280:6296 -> 0.03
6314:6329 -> -0.07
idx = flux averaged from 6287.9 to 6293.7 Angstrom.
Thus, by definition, 16.8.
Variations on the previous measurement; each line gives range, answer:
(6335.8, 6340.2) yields 18.3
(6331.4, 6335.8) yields 15.4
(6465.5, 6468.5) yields 16.9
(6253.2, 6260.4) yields 17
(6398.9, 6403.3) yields 17.3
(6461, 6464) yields 19.7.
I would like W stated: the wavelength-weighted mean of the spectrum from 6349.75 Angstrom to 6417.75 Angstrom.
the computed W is 17.8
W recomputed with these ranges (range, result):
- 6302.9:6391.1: 18.2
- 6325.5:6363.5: 18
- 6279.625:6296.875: 16.8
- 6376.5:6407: 17.5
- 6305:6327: 18.4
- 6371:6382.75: 19.2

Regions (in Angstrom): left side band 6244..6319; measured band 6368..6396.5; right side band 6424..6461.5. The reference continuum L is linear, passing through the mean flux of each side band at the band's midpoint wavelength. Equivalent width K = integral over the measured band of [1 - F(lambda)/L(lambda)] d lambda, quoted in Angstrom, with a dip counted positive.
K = 0.4 Angstrom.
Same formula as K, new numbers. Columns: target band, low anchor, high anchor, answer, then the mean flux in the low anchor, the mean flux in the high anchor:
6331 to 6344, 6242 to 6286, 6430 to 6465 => 0.3 Angstrom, 17.2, 18.8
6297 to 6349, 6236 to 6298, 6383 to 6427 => -1.9 Angstrom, 17.2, 18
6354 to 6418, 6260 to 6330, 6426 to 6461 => 2.2 Angstrom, 17.7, 18.9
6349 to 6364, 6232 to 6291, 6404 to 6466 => 0.2 Angstrom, 17.2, 18.8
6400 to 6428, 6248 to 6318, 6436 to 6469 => -0.5 Angstrom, 17.5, 18.5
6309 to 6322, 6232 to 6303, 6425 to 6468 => -0.3 Angstrom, 17.2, 18.8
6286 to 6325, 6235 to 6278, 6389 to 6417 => -1.3 Angstrom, 17.3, 17.5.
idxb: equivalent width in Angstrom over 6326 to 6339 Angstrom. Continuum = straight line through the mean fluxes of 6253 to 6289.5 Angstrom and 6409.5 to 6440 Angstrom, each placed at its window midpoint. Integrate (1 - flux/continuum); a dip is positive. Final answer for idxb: 0.7 Angstrom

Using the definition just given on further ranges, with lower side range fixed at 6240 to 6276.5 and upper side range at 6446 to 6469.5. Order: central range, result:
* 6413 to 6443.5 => -2.3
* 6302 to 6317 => -0.4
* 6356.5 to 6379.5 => -1.4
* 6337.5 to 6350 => -1.2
